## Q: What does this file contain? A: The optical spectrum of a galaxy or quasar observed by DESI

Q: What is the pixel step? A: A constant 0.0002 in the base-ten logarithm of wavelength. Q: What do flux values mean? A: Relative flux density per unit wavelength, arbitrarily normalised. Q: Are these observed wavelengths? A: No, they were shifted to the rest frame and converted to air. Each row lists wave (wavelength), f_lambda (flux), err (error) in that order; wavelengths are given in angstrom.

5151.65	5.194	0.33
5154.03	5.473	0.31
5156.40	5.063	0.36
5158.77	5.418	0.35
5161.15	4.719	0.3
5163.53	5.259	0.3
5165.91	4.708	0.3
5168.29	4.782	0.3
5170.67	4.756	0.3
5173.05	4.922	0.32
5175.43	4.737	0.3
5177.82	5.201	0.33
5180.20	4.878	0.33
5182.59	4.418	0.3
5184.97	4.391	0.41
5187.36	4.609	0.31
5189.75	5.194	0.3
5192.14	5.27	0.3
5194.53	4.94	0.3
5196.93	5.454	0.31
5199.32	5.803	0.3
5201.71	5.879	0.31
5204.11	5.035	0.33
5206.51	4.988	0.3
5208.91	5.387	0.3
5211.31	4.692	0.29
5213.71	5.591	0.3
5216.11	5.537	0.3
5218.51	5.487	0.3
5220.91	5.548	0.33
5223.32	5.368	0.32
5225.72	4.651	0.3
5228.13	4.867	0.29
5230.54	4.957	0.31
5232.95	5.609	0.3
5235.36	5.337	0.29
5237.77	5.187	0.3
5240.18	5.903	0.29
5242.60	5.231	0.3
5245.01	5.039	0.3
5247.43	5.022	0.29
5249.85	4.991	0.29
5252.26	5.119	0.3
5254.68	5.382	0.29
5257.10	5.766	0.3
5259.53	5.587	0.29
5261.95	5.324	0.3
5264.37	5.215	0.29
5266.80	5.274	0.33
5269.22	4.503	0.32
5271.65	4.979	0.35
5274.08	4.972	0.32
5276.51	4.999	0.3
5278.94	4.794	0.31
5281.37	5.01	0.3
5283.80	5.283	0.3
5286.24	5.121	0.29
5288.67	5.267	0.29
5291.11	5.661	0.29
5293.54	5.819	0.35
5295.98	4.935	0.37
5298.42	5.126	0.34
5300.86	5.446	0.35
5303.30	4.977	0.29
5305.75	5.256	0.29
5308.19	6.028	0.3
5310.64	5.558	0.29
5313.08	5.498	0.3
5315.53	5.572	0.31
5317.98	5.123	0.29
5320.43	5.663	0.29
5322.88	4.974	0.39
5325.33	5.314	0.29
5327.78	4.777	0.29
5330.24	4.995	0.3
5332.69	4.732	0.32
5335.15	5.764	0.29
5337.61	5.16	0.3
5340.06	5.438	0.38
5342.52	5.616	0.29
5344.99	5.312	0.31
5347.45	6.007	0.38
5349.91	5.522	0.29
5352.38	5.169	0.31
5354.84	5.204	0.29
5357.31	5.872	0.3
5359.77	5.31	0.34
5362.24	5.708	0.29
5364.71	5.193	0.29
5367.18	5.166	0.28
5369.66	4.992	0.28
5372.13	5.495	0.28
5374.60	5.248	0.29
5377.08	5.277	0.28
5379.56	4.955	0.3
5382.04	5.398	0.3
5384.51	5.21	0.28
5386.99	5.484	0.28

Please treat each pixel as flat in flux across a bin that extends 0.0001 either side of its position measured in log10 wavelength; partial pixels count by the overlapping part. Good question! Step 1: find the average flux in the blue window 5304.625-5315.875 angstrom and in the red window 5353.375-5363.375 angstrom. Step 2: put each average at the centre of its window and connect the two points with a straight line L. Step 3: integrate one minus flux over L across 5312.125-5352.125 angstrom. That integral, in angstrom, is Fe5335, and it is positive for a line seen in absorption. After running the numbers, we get 1.58 angstrom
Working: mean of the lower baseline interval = 5.59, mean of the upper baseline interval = 5.52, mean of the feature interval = 5.34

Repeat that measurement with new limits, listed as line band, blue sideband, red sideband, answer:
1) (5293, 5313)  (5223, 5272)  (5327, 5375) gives -0.40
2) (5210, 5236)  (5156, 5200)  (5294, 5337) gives -0.87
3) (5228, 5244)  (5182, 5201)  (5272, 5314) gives -0.54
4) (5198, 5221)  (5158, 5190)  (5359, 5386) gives -2.21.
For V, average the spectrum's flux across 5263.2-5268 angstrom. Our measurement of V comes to 5.24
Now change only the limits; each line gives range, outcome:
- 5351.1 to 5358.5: 5.41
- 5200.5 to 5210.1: 5.32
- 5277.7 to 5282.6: 4.91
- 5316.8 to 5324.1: 5.25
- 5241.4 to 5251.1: 5.07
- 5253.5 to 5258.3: 5.58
